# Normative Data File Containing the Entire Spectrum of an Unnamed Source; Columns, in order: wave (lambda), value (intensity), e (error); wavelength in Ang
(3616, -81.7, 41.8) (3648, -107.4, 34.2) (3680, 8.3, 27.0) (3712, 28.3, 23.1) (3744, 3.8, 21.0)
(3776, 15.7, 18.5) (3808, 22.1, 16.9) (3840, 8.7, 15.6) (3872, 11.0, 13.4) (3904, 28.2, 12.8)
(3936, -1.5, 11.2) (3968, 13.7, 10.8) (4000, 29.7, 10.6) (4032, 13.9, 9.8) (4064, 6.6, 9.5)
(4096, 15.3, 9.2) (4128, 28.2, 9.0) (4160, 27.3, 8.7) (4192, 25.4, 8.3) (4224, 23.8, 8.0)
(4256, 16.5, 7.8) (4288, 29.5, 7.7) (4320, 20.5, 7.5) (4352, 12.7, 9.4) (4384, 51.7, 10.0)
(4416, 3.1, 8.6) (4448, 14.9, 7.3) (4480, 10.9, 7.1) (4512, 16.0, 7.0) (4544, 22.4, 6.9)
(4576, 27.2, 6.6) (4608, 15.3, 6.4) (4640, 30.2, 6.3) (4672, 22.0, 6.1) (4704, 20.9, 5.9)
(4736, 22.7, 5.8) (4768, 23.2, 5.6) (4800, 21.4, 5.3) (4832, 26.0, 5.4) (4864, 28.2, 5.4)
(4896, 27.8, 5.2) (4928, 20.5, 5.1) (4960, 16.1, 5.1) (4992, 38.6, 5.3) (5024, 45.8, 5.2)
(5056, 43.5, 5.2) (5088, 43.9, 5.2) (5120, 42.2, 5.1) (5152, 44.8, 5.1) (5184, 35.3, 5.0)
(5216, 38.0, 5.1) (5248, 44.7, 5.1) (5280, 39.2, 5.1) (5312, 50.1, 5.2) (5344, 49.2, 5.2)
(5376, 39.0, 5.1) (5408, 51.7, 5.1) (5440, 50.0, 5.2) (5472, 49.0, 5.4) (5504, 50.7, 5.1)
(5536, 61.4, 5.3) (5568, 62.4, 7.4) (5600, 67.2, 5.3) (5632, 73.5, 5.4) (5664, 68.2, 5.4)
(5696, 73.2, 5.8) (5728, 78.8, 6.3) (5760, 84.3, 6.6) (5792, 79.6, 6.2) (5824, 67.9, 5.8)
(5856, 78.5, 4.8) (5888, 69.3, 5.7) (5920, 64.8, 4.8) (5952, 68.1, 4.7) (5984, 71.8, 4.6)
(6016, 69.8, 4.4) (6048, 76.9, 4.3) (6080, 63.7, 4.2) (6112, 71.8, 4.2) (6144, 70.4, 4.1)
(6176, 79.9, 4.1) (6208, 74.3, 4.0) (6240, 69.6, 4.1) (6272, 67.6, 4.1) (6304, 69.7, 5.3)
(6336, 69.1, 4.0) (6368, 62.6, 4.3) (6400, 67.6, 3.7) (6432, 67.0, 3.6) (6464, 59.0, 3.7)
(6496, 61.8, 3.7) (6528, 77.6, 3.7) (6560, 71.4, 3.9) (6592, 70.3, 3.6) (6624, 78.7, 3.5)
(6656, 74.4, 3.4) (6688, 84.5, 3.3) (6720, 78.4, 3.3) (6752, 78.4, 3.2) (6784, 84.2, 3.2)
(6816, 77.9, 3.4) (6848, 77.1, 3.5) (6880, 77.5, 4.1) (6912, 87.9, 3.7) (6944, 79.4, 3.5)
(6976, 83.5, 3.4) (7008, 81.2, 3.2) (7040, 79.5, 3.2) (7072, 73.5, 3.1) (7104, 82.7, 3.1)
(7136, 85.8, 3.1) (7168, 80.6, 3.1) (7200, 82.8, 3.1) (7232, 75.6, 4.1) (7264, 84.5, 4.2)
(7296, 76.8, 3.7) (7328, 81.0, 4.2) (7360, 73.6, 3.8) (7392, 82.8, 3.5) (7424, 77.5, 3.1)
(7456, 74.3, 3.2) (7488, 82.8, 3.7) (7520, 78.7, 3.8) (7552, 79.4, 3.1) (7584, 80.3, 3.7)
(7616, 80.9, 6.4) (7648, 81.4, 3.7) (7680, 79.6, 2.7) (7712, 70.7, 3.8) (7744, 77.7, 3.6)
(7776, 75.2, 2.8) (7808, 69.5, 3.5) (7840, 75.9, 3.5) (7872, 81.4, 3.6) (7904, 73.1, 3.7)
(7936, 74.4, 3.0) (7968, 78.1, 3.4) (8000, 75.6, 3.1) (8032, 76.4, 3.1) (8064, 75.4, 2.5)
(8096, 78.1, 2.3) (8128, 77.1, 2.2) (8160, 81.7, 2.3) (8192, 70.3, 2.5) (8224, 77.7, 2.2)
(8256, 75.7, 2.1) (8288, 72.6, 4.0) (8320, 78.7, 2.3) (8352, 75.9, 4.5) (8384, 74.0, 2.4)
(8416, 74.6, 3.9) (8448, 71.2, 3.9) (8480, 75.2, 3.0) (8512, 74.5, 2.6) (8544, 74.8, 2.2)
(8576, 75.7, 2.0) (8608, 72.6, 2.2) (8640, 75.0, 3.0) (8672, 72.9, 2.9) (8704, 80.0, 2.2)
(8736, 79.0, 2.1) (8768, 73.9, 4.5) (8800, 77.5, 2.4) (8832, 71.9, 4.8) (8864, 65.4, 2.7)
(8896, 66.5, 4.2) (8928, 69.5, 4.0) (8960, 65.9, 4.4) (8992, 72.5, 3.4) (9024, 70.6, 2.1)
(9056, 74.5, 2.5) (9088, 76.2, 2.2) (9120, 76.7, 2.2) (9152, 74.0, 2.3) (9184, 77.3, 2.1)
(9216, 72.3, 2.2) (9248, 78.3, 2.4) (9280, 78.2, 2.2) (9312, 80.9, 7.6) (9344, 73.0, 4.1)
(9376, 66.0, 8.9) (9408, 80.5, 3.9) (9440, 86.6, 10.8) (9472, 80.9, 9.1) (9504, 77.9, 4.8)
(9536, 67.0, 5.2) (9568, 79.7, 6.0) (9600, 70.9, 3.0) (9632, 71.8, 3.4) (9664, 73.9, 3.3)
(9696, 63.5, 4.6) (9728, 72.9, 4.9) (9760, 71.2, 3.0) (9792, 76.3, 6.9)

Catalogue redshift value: 0.25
